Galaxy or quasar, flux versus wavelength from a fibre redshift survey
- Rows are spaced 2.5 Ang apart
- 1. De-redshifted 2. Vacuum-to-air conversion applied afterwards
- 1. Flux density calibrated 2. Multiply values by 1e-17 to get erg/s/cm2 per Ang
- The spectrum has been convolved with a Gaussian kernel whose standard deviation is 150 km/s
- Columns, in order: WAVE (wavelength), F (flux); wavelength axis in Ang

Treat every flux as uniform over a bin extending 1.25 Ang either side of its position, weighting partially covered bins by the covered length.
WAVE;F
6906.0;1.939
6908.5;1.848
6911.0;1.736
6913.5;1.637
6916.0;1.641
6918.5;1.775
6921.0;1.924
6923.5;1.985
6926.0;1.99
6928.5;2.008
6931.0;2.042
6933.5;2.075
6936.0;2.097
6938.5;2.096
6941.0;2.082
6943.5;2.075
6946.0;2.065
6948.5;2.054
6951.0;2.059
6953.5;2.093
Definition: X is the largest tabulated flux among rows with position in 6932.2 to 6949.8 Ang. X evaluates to 2.097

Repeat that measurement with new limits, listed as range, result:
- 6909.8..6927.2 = 1.99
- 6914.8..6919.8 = 1.775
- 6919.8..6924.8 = 1.985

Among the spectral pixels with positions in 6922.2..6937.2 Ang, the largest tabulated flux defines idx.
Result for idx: 2.097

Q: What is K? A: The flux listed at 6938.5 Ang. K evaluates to 2.096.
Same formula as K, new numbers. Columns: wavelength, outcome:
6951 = 2.059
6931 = 2.042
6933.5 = 2.075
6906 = 1.939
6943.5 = 2.075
